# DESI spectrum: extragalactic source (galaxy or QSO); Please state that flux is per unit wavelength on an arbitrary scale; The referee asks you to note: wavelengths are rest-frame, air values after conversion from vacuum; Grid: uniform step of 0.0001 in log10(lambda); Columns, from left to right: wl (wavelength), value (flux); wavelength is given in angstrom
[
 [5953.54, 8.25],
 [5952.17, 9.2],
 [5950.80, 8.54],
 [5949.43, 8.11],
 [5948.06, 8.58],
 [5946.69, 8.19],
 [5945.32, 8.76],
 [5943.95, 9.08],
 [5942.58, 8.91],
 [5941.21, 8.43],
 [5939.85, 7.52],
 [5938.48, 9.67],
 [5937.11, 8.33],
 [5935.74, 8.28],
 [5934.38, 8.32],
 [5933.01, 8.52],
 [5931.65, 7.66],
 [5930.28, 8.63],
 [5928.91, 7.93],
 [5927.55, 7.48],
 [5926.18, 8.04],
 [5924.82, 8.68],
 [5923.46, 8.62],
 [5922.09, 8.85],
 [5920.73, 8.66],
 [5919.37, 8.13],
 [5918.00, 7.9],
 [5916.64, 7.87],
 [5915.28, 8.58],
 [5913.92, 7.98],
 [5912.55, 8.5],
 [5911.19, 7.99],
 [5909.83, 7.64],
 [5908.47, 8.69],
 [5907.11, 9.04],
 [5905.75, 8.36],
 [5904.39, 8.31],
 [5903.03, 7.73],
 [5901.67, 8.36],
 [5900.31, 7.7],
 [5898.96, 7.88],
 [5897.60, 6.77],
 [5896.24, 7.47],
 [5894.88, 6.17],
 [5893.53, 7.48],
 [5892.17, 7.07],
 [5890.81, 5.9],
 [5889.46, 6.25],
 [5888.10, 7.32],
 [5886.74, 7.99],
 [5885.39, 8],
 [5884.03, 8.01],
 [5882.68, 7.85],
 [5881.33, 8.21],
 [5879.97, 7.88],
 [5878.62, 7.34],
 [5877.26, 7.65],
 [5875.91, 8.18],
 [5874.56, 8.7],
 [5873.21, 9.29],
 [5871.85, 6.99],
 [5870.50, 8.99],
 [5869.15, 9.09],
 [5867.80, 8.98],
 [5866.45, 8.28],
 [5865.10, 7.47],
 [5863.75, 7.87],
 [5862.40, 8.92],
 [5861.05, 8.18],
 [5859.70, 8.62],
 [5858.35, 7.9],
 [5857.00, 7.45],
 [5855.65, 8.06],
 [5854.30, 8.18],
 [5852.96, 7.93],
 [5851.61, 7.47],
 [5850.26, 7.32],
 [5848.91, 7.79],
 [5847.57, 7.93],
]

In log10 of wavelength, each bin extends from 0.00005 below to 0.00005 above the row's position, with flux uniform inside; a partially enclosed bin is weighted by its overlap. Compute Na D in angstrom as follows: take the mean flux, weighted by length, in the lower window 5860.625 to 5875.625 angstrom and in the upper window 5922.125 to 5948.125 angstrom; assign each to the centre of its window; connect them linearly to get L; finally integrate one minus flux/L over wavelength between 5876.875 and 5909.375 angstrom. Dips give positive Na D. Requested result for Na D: 3.01 angstrom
